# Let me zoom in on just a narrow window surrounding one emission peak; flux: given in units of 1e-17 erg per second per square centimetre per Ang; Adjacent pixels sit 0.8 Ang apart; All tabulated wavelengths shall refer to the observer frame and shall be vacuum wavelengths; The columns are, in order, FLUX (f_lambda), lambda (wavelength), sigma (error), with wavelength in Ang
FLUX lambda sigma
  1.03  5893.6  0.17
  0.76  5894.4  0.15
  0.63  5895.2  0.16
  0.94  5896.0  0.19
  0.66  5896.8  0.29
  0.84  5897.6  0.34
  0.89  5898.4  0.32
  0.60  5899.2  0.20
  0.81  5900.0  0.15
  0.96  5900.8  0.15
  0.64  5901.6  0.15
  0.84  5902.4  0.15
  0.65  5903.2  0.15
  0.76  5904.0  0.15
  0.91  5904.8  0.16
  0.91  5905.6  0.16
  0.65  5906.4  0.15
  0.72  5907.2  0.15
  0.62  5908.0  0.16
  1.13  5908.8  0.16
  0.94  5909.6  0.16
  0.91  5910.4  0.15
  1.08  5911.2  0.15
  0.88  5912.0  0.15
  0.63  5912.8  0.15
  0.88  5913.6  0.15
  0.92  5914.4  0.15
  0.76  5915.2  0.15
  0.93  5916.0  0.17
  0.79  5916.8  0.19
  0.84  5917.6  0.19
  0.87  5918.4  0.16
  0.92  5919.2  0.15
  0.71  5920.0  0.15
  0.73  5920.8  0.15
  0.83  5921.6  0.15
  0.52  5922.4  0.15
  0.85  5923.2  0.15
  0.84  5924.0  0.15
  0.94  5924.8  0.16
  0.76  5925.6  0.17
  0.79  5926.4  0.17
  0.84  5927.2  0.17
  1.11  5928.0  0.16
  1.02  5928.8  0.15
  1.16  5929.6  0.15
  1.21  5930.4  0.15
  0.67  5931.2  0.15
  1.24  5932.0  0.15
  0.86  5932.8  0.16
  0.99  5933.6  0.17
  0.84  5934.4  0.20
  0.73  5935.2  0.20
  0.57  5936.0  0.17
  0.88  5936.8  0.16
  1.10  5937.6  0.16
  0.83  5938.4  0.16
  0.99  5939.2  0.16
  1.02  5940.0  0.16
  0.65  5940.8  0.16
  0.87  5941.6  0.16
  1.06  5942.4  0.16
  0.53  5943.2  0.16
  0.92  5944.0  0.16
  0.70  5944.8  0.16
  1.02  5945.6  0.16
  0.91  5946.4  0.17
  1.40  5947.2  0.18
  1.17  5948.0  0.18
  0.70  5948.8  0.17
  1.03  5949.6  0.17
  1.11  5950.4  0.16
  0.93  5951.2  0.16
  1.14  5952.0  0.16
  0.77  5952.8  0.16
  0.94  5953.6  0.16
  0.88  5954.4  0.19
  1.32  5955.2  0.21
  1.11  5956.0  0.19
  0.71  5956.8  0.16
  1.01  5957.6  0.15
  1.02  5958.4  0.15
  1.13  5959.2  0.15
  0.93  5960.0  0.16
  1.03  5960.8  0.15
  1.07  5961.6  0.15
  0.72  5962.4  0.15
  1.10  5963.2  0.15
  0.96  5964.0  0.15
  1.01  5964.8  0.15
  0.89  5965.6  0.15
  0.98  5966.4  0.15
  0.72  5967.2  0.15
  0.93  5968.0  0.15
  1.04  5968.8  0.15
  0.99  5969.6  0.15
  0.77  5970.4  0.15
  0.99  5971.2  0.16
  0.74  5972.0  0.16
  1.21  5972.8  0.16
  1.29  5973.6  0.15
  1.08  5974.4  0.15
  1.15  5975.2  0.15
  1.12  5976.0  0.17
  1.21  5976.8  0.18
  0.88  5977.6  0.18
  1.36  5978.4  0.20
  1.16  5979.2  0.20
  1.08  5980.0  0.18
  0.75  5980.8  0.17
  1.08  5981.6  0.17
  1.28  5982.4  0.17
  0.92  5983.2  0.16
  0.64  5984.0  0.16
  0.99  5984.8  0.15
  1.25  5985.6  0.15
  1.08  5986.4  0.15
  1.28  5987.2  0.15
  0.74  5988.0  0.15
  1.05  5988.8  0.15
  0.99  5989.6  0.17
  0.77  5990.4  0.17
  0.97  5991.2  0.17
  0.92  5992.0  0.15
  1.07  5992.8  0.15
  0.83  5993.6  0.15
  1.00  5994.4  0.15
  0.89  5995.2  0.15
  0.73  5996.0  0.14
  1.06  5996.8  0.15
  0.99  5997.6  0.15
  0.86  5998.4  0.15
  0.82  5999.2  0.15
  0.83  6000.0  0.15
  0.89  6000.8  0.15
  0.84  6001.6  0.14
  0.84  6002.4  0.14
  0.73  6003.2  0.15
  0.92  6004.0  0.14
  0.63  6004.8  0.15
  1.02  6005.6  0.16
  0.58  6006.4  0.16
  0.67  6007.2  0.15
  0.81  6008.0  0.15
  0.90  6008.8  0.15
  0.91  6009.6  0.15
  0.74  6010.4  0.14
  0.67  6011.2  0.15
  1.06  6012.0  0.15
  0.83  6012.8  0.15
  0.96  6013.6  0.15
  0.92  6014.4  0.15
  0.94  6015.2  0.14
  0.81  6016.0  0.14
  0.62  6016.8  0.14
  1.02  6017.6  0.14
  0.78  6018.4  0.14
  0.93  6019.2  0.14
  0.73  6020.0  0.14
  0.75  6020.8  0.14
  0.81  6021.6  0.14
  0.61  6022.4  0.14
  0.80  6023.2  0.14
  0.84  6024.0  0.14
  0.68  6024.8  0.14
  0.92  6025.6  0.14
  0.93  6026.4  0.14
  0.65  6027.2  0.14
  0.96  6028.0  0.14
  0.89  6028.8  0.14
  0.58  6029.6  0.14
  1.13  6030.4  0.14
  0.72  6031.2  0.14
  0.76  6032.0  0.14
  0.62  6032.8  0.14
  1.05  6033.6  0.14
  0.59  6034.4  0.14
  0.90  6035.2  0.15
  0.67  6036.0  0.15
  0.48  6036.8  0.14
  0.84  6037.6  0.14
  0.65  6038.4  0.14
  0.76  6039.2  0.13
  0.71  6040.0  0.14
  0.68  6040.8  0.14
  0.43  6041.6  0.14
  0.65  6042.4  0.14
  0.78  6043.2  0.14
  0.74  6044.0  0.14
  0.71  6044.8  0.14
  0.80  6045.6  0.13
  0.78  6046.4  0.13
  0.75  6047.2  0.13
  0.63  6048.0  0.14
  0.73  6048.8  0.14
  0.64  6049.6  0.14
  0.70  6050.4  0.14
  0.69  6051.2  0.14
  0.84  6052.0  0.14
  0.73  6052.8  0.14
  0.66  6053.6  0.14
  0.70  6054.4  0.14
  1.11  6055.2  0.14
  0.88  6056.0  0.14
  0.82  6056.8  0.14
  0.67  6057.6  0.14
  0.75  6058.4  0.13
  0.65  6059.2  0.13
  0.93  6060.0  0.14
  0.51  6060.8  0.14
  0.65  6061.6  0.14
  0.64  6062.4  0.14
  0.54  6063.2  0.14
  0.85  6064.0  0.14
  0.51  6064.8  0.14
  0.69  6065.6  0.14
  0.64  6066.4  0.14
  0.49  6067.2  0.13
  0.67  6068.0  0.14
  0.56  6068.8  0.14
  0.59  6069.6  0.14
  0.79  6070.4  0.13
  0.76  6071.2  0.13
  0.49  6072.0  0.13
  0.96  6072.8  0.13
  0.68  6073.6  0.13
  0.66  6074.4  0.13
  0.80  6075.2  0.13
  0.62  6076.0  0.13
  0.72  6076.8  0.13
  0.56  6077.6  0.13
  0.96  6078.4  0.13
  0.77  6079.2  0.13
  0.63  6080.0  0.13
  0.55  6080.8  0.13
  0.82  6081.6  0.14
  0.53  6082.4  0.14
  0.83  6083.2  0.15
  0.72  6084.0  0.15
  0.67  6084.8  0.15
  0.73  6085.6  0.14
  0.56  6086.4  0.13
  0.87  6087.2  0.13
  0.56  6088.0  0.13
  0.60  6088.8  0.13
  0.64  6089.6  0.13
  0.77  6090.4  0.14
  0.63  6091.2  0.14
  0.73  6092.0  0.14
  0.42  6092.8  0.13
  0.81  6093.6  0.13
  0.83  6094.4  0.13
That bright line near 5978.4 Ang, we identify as C III]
